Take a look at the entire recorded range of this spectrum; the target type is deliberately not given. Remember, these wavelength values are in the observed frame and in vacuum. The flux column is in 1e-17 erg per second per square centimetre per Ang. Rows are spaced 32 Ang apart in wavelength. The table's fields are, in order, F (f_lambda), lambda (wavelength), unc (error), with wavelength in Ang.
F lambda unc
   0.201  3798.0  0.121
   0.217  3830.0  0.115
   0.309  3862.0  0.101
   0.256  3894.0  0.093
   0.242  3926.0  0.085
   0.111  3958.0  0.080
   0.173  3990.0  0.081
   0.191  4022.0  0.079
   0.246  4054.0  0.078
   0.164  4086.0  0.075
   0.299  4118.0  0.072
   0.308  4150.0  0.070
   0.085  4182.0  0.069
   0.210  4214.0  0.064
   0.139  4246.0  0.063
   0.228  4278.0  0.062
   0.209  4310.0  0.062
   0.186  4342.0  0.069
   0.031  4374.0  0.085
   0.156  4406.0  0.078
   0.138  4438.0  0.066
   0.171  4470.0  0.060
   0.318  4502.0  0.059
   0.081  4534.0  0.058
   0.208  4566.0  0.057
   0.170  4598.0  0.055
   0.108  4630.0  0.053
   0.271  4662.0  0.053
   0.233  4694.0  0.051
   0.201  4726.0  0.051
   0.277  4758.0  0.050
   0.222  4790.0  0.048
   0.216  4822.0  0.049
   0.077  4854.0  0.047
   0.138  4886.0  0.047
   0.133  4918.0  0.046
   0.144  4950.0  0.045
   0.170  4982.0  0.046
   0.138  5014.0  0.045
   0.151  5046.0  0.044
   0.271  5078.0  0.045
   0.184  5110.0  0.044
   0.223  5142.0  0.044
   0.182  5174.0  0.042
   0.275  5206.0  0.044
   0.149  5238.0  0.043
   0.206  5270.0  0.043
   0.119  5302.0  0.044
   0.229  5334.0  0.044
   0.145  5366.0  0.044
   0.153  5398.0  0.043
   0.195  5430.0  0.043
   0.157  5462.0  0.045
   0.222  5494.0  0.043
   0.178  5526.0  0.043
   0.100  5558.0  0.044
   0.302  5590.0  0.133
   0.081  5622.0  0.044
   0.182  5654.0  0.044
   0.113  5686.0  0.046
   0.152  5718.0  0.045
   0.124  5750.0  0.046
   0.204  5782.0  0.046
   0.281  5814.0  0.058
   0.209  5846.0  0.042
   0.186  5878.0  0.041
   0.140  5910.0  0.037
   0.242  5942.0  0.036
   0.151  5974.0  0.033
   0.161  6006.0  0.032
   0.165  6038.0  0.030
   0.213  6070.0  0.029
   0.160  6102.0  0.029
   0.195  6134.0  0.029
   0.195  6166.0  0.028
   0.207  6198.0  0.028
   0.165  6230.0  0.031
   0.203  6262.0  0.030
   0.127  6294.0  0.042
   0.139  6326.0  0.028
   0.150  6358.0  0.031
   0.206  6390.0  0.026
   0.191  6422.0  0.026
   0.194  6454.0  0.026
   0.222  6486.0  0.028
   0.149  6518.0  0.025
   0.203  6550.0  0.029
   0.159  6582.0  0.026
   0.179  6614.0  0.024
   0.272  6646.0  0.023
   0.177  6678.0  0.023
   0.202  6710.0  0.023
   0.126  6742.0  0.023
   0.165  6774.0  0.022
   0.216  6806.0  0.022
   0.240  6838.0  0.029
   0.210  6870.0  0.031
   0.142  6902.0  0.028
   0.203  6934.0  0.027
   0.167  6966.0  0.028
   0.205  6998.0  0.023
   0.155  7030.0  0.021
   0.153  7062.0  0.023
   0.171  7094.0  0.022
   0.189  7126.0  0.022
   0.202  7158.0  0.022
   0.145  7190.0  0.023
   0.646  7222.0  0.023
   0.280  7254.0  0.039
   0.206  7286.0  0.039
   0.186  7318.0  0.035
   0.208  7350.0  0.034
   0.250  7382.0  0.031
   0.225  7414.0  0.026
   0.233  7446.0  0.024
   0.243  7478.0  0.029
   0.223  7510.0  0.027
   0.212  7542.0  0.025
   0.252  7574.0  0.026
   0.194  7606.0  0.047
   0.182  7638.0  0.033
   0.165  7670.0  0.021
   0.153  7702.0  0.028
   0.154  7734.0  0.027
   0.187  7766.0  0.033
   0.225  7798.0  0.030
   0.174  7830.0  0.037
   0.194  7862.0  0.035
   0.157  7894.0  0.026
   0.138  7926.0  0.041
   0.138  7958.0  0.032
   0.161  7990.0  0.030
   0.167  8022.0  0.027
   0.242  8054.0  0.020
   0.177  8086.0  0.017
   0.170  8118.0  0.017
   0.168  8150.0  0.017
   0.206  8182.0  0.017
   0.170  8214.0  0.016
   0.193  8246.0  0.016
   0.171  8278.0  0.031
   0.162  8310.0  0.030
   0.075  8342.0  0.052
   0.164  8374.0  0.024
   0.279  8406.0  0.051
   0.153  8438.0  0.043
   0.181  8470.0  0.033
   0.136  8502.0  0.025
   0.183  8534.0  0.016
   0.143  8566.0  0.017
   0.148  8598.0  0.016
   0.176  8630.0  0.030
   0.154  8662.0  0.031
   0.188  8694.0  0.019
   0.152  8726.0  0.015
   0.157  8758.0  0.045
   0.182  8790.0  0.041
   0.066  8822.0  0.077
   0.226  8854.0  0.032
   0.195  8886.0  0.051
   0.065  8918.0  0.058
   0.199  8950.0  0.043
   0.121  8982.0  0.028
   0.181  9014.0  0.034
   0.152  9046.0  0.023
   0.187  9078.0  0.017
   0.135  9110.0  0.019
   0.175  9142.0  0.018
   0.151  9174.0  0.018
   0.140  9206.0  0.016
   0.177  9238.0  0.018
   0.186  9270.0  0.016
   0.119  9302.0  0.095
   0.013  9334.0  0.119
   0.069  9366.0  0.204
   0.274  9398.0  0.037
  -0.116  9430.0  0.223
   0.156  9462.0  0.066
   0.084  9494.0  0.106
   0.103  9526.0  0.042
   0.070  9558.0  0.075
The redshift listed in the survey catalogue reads 0.935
